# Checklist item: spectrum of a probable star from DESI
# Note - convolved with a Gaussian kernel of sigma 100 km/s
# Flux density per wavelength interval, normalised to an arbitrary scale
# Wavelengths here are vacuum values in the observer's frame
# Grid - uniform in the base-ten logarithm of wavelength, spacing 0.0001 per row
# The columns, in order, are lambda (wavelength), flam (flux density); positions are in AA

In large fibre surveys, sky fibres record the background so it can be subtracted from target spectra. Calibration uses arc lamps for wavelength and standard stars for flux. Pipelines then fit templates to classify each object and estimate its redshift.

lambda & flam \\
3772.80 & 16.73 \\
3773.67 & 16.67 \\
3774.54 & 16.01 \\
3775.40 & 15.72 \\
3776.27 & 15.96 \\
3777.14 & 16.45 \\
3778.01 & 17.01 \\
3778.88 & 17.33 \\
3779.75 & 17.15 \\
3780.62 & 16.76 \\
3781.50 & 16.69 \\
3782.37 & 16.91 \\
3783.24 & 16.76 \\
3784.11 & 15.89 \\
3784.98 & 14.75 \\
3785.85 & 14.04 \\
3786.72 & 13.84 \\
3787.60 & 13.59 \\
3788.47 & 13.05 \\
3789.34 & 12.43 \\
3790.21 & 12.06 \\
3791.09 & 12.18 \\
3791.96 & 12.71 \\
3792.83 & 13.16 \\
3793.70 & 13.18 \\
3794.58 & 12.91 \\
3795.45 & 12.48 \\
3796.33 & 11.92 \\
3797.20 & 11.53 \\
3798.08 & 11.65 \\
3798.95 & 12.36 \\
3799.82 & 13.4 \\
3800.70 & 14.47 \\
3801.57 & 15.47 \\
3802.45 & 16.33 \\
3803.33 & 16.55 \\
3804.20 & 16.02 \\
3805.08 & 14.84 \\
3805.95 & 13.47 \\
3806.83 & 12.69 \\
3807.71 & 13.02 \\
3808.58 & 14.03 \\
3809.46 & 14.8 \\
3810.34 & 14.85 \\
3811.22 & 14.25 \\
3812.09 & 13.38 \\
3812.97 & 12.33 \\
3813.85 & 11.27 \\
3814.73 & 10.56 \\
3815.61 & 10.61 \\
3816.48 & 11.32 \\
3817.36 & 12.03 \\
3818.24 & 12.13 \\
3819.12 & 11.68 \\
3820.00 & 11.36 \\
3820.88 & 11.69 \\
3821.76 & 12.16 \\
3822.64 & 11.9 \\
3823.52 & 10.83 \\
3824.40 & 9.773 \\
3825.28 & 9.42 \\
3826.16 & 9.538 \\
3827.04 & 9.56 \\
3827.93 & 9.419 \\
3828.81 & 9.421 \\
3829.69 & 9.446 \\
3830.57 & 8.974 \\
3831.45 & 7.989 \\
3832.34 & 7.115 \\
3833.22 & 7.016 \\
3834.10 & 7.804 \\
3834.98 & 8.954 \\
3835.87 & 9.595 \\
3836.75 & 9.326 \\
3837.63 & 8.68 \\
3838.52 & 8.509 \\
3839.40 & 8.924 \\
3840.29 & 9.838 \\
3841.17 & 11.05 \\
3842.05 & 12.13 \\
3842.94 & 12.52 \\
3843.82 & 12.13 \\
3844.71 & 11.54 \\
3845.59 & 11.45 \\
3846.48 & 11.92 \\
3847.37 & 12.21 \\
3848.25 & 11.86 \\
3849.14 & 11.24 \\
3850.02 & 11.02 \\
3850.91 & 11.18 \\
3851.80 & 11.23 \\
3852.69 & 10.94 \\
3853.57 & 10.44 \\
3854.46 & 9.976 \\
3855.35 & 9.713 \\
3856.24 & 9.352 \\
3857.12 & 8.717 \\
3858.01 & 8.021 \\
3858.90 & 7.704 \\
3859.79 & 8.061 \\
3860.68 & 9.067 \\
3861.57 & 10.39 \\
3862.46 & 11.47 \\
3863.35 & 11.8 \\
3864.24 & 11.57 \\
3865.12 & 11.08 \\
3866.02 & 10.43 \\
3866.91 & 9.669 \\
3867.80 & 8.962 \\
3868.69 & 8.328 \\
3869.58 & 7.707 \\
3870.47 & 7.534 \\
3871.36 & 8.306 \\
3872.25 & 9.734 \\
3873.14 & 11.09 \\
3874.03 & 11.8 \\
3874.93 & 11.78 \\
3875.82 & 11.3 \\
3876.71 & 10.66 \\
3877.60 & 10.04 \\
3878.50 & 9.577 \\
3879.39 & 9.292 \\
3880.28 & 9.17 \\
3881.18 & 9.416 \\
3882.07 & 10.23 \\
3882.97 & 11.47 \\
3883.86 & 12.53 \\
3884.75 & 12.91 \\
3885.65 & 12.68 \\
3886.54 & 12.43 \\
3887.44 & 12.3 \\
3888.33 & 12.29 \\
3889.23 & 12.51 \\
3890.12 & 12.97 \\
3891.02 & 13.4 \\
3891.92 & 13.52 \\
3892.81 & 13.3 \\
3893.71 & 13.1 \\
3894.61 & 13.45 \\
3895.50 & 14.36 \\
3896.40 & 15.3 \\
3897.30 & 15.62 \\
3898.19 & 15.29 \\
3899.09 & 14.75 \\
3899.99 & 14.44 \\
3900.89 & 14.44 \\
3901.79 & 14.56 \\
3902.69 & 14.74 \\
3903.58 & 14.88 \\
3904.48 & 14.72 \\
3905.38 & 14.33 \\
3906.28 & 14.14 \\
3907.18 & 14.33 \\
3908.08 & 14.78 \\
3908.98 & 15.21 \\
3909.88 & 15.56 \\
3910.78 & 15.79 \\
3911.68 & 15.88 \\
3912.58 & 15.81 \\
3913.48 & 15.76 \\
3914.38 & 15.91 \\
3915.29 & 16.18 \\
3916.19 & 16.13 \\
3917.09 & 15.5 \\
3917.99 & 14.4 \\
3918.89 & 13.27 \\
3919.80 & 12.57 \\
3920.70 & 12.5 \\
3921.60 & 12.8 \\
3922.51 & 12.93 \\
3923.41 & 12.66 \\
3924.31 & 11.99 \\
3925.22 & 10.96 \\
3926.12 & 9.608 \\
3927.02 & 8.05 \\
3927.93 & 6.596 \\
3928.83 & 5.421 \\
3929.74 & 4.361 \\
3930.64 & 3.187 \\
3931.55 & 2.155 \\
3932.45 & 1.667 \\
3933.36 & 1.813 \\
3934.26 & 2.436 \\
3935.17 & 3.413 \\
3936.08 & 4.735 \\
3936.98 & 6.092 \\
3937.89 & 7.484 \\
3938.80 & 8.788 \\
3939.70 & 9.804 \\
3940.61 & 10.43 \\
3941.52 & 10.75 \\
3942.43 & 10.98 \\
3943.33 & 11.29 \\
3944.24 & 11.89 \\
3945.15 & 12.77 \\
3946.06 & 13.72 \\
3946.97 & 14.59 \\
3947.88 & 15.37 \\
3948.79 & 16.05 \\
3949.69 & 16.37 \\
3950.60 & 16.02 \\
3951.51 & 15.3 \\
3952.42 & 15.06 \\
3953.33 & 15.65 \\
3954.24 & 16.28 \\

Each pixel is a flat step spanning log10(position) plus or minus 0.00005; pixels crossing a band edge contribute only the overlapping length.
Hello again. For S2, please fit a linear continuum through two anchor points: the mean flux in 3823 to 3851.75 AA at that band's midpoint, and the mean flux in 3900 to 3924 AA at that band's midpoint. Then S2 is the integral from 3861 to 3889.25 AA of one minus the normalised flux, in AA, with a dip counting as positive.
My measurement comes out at 3.98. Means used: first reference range 10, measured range 10.6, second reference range 14.6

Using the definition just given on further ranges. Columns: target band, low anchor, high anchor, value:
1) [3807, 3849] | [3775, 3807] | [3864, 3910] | 8.45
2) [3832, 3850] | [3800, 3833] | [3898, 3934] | 2.70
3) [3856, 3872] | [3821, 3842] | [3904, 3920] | 3.21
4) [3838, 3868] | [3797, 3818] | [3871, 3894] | 4.27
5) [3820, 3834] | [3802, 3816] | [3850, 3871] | 3.08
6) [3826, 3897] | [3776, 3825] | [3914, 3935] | 5.85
